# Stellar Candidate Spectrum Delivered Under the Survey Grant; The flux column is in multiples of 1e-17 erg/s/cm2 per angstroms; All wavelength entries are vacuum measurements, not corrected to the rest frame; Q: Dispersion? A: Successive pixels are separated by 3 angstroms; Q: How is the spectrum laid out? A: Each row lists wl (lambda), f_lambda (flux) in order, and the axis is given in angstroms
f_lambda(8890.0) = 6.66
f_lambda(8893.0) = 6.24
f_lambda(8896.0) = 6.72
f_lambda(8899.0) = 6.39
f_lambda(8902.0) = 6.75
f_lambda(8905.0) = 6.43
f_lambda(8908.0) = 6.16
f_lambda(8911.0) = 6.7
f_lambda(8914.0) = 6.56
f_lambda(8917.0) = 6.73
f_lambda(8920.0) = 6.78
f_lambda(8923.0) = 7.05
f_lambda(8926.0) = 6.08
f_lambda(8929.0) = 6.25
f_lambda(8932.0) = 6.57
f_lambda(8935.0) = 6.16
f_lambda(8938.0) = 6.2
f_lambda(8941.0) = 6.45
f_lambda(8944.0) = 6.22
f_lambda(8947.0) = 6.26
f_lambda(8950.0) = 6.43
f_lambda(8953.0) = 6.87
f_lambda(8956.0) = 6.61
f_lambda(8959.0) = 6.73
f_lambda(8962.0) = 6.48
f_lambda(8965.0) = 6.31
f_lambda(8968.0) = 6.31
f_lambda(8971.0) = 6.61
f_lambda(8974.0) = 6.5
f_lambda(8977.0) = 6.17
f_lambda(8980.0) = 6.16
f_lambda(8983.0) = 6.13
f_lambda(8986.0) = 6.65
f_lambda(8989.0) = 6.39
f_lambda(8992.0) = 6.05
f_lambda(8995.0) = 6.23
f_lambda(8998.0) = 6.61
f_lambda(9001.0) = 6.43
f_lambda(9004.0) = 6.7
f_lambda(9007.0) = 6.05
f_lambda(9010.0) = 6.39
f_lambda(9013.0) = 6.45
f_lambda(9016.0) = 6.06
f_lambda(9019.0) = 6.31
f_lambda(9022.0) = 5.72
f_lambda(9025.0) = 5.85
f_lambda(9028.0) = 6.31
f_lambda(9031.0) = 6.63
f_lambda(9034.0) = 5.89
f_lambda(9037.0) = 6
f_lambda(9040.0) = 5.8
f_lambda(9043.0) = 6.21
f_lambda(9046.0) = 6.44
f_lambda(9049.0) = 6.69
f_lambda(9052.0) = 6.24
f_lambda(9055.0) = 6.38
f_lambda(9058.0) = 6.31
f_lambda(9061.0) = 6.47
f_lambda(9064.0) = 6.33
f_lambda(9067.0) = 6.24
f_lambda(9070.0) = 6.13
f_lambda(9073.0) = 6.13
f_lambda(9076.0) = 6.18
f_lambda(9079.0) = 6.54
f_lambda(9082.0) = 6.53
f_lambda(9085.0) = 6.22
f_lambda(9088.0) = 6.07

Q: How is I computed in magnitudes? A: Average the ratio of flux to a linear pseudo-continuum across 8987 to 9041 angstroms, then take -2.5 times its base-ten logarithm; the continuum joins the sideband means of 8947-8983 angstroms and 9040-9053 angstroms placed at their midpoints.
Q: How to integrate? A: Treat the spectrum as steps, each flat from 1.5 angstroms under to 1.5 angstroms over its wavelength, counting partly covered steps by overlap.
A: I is 0.027 mag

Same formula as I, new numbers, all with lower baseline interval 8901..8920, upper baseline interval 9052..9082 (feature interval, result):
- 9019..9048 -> 0.043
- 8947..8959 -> -0.017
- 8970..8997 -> 0.021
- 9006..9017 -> 0.025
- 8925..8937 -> 0.045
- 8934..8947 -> 0.044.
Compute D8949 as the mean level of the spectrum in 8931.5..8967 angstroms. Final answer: 6.44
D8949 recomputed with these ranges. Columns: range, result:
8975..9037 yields 6.25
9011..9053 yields 6.19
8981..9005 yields 6.39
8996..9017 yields 6.39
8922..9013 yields 6.4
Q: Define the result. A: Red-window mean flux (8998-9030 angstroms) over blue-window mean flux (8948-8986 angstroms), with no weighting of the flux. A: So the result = 0.97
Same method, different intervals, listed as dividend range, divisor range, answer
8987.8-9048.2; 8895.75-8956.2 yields 0.96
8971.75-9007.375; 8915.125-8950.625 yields 0.99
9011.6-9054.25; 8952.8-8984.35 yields 0.96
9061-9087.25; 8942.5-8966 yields 0.97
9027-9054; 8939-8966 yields 0.96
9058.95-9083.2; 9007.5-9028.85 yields 1.03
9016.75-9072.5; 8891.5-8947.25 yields 0.96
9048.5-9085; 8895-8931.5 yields 0.97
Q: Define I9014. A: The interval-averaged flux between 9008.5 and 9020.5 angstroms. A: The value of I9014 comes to 6.3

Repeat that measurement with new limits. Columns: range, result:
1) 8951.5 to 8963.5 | 6.67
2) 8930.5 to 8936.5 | 6.36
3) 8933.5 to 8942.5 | 6.27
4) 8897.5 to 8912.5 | 6.49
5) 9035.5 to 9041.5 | 5.9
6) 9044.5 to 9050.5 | 6.57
